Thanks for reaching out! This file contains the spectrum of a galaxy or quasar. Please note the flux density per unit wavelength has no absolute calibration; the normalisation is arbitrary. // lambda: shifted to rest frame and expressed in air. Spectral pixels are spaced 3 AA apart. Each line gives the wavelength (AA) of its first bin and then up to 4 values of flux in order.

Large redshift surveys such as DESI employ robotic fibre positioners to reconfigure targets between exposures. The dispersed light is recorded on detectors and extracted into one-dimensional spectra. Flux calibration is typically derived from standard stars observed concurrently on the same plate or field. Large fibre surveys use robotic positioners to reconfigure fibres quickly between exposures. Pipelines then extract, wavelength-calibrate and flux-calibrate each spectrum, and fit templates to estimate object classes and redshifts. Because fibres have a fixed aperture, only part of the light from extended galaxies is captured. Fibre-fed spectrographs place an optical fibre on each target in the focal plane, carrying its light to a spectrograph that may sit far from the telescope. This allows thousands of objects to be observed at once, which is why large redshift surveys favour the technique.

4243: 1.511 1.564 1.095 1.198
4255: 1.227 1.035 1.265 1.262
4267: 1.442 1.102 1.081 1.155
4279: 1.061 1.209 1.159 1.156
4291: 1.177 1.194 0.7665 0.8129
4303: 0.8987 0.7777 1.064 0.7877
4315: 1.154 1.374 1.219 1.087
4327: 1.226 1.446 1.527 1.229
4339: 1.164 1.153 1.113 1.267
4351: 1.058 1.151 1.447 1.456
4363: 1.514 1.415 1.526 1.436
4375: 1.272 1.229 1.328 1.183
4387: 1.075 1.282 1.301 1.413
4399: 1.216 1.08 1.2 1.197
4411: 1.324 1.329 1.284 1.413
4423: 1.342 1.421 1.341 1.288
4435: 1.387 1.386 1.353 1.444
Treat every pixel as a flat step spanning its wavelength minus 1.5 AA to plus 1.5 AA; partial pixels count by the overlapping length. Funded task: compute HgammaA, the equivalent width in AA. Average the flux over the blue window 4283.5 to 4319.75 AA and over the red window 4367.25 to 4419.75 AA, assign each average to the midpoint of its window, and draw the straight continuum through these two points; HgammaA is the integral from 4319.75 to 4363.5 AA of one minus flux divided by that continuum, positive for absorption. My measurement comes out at -4.9 AA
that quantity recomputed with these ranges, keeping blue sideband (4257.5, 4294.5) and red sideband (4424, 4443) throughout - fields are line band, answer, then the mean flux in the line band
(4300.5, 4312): 3.1 AA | 0.888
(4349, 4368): -1.0 AA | 1.34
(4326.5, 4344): -0.6 AA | 1.29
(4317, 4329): 0.1 AA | 1.23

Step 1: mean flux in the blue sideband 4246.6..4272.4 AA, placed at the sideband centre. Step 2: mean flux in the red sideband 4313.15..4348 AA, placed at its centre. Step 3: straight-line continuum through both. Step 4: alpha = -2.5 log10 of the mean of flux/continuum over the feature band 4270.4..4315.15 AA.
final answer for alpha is 0.19 mag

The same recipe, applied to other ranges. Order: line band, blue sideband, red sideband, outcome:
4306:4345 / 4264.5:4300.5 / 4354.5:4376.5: 0.09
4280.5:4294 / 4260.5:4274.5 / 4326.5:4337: 0.09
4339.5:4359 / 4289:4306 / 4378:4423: -0.09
